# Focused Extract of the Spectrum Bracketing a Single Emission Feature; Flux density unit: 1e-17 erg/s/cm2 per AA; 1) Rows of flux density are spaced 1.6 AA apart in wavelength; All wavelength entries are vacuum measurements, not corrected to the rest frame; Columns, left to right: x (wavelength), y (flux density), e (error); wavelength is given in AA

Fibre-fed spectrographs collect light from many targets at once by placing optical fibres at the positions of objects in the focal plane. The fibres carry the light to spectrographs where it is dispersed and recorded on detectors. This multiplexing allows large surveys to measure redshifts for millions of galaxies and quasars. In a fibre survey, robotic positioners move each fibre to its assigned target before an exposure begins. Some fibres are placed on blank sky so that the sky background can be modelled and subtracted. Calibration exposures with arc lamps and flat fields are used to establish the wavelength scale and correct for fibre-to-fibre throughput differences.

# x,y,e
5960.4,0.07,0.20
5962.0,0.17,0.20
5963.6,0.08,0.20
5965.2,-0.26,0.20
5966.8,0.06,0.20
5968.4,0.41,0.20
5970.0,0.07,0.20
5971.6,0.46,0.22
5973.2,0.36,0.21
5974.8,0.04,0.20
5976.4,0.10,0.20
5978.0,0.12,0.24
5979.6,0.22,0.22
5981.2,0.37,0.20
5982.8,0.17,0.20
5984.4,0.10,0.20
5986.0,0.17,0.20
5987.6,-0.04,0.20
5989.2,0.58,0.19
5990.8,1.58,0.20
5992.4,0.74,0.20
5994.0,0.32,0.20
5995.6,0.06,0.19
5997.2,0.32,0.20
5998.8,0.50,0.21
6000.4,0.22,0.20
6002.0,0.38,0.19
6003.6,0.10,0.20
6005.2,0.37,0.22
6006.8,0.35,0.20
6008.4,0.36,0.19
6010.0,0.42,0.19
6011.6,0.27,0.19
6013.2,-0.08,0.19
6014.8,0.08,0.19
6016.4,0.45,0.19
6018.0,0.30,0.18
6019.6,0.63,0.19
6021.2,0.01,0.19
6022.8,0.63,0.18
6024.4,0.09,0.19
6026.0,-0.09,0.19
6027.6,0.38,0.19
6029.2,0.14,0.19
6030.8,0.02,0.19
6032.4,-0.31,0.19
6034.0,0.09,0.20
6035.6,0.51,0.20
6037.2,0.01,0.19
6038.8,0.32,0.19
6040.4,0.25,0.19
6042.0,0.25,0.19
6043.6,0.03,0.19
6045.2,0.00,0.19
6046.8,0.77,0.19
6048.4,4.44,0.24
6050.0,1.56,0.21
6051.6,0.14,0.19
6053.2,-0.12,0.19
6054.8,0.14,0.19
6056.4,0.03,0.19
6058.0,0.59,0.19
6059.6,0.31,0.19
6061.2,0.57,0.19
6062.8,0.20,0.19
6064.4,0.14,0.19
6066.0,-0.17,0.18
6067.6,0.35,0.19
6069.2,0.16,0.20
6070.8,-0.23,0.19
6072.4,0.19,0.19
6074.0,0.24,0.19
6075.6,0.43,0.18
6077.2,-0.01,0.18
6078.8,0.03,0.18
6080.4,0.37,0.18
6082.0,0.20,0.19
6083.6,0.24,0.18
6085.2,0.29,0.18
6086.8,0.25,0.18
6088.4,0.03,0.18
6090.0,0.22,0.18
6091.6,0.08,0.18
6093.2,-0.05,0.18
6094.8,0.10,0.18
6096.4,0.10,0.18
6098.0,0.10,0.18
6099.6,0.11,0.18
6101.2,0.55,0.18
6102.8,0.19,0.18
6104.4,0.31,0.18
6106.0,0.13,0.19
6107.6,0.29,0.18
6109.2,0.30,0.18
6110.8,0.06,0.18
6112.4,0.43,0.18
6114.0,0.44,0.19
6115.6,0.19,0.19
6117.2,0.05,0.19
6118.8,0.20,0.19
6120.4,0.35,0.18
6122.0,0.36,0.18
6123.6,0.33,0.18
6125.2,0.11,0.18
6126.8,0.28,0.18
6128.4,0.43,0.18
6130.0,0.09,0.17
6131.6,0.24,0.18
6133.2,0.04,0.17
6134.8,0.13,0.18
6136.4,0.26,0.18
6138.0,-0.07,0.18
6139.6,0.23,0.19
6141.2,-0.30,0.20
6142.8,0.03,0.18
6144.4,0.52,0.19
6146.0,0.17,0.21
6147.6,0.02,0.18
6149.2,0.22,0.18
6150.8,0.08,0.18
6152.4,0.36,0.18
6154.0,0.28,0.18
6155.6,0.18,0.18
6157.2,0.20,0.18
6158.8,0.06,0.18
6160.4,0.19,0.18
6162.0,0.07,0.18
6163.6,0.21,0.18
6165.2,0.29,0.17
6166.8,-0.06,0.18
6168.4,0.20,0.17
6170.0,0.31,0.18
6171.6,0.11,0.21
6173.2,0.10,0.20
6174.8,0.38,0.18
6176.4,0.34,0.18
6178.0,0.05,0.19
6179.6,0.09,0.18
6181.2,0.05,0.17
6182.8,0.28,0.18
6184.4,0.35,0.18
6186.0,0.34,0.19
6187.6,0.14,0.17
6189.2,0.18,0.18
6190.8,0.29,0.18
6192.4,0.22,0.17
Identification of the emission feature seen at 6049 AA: [O III] 5007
